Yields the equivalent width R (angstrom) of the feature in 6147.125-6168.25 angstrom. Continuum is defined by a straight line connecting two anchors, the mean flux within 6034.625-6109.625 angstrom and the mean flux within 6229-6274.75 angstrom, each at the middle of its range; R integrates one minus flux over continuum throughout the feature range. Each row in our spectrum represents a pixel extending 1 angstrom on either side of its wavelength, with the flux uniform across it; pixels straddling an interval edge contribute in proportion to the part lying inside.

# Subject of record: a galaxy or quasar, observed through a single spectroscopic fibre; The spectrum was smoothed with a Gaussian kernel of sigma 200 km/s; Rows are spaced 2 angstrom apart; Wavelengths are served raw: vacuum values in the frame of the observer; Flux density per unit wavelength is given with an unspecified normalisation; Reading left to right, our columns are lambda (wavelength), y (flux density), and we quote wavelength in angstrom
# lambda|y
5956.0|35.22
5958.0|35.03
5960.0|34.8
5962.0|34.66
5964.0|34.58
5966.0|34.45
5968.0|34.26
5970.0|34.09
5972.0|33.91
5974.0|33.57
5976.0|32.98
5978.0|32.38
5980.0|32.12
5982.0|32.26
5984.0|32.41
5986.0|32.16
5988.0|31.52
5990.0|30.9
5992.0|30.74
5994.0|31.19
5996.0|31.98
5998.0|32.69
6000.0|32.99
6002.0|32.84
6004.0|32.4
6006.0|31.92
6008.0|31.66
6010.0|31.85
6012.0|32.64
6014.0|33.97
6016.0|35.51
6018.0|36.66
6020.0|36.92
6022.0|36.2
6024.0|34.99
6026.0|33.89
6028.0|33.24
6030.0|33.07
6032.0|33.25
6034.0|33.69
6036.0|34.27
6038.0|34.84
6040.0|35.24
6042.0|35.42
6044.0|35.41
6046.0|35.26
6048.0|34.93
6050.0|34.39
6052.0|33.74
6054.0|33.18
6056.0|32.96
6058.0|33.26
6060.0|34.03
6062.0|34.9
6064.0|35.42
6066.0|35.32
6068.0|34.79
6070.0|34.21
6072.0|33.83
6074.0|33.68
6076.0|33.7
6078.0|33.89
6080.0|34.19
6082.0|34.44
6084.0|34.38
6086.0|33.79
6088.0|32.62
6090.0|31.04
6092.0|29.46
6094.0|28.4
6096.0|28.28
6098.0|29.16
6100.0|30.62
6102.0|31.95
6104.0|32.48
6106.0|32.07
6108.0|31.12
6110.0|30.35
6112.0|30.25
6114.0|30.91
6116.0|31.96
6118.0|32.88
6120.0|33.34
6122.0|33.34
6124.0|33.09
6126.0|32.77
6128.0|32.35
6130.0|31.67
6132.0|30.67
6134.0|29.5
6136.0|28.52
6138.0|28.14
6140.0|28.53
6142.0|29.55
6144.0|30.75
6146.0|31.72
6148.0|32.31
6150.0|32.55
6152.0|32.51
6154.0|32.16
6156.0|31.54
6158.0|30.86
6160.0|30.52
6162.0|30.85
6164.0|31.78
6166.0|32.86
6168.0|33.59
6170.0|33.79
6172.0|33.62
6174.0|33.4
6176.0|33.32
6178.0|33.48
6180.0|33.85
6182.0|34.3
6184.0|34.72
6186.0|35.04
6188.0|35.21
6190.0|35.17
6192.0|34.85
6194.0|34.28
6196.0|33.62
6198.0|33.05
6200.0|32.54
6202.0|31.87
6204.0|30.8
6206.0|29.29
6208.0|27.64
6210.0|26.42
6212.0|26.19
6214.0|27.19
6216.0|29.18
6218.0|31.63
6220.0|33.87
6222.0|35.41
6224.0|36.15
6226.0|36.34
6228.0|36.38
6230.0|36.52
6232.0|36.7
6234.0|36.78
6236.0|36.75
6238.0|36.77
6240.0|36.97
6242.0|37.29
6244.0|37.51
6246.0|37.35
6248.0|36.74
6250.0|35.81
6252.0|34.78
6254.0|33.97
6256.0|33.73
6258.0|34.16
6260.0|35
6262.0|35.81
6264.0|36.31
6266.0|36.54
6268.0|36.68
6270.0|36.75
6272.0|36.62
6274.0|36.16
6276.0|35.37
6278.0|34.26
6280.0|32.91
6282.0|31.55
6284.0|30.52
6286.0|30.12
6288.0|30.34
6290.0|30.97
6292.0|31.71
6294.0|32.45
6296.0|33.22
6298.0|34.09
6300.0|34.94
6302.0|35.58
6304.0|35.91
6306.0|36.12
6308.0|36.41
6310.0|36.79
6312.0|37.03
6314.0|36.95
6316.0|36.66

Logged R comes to 1.7 angstrom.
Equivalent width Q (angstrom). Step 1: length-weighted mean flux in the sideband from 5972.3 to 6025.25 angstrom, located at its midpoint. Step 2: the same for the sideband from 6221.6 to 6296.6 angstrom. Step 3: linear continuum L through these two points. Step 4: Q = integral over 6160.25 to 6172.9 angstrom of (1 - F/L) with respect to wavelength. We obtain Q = 0.6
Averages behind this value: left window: 33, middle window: 32.6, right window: 35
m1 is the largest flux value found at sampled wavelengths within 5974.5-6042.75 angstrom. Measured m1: 36.92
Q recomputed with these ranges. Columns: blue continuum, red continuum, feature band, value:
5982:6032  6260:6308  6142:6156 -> 0.77 angstrom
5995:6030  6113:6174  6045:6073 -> -1.16 angstrom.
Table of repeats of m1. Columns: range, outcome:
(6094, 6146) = 33.34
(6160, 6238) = 36.78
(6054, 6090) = 35.42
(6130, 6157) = 32.55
